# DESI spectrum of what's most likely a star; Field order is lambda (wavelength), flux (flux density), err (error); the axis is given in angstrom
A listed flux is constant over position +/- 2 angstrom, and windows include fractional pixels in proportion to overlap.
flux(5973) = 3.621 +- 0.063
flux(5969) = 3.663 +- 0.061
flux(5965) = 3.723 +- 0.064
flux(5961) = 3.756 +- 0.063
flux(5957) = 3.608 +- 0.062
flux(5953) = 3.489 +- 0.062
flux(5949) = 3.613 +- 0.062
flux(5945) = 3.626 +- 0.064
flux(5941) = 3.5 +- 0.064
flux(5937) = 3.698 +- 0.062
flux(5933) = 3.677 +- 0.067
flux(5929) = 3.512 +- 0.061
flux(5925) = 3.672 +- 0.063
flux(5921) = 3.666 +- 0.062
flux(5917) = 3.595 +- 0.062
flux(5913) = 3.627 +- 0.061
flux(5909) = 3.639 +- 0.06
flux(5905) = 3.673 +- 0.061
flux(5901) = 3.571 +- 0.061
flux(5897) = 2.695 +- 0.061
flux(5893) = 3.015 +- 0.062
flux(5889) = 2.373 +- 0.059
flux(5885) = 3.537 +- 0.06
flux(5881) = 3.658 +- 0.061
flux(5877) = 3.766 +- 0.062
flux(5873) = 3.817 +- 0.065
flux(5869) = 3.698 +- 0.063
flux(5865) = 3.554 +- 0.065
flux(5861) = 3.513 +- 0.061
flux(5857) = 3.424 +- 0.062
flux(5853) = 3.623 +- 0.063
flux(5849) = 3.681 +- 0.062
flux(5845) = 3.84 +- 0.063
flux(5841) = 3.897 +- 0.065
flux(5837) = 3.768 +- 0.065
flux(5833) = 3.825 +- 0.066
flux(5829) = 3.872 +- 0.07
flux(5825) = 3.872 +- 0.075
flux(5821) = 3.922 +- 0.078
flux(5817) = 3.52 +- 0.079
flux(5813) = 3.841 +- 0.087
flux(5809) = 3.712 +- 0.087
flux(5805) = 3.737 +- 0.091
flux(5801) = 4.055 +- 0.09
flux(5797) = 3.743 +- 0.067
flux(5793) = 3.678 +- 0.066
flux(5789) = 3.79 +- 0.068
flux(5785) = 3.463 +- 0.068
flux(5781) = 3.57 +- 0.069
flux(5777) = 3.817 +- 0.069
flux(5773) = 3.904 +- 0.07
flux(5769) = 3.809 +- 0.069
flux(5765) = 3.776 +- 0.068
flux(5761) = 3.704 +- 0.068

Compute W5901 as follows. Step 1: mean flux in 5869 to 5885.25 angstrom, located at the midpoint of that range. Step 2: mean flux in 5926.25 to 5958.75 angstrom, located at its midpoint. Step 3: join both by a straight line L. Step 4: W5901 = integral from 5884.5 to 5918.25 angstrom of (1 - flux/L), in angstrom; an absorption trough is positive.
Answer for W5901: 3.5 angstrom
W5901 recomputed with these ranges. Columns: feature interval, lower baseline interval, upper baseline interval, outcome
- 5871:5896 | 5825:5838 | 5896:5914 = 1.7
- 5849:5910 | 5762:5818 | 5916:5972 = 3.9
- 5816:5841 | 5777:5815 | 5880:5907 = -1.8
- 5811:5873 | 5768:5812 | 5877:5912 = -3.4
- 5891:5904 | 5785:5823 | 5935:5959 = 1.8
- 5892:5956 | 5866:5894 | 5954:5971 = 0.6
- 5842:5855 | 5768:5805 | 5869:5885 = 0.0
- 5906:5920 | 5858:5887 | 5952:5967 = 0.1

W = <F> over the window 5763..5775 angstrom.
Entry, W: 3.83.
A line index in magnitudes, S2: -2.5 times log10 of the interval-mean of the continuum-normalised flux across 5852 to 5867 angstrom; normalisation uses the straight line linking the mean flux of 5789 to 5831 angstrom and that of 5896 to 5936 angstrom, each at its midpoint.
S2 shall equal 0.05 mag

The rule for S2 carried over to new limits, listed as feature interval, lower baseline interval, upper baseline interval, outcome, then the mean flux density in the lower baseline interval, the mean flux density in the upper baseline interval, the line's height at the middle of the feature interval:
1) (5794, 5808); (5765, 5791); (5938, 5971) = -0.03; 3.73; 3.62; 3.72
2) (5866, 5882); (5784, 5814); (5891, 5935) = -0.04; 3.76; 3.49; 3.58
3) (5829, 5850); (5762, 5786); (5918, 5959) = -0.04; 3.73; 3.61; 3.68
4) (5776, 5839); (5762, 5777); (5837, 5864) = 0.00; 3.82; 3.67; 3.75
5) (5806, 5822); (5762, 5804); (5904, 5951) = 0.00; 3.76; 3.62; 3.73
